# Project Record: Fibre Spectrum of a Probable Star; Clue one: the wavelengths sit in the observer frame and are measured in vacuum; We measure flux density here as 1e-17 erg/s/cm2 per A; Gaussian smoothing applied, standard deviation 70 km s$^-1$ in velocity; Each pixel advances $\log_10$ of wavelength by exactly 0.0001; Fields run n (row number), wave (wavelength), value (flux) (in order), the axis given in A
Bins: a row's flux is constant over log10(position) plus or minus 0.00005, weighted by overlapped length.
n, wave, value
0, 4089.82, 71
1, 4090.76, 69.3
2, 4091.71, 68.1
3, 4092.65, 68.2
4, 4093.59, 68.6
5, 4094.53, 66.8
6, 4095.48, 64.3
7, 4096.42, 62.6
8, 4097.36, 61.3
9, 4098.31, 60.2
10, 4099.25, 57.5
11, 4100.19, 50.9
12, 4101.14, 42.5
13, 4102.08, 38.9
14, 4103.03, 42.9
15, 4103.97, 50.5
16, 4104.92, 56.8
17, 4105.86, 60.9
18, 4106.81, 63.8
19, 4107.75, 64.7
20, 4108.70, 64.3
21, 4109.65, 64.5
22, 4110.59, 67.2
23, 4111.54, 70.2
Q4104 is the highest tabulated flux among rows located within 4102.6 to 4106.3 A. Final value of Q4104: 60.9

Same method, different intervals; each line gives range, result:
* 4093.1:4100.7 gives 68.6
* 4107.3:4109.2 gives 64.7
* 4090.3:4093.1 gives 69.3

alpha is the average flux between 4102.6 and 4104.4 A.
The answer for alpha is 46.8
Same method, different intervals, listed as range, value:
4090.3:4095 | 68.2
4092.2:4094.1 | 68.6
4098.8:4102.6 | 47.3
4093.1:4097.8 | 64.8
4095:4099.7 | 61.2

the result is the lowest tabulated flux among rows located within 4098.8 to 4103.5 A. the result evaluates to 38.9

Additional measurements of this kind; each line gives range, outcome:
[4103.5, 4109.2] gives 50.5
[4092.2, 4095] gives 66.8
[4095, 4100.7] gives 50.9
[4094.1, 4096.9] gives 62.6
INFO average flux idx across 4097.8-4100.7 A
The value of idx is 56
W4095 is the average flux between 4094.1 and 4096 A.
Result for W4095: 65.3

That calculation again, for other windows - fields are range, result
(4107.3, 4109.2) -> 64.2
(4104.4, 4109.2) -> 61.9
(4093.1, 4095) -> 67.9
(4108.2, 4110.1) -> 64.1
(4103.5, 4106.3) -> 56.1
